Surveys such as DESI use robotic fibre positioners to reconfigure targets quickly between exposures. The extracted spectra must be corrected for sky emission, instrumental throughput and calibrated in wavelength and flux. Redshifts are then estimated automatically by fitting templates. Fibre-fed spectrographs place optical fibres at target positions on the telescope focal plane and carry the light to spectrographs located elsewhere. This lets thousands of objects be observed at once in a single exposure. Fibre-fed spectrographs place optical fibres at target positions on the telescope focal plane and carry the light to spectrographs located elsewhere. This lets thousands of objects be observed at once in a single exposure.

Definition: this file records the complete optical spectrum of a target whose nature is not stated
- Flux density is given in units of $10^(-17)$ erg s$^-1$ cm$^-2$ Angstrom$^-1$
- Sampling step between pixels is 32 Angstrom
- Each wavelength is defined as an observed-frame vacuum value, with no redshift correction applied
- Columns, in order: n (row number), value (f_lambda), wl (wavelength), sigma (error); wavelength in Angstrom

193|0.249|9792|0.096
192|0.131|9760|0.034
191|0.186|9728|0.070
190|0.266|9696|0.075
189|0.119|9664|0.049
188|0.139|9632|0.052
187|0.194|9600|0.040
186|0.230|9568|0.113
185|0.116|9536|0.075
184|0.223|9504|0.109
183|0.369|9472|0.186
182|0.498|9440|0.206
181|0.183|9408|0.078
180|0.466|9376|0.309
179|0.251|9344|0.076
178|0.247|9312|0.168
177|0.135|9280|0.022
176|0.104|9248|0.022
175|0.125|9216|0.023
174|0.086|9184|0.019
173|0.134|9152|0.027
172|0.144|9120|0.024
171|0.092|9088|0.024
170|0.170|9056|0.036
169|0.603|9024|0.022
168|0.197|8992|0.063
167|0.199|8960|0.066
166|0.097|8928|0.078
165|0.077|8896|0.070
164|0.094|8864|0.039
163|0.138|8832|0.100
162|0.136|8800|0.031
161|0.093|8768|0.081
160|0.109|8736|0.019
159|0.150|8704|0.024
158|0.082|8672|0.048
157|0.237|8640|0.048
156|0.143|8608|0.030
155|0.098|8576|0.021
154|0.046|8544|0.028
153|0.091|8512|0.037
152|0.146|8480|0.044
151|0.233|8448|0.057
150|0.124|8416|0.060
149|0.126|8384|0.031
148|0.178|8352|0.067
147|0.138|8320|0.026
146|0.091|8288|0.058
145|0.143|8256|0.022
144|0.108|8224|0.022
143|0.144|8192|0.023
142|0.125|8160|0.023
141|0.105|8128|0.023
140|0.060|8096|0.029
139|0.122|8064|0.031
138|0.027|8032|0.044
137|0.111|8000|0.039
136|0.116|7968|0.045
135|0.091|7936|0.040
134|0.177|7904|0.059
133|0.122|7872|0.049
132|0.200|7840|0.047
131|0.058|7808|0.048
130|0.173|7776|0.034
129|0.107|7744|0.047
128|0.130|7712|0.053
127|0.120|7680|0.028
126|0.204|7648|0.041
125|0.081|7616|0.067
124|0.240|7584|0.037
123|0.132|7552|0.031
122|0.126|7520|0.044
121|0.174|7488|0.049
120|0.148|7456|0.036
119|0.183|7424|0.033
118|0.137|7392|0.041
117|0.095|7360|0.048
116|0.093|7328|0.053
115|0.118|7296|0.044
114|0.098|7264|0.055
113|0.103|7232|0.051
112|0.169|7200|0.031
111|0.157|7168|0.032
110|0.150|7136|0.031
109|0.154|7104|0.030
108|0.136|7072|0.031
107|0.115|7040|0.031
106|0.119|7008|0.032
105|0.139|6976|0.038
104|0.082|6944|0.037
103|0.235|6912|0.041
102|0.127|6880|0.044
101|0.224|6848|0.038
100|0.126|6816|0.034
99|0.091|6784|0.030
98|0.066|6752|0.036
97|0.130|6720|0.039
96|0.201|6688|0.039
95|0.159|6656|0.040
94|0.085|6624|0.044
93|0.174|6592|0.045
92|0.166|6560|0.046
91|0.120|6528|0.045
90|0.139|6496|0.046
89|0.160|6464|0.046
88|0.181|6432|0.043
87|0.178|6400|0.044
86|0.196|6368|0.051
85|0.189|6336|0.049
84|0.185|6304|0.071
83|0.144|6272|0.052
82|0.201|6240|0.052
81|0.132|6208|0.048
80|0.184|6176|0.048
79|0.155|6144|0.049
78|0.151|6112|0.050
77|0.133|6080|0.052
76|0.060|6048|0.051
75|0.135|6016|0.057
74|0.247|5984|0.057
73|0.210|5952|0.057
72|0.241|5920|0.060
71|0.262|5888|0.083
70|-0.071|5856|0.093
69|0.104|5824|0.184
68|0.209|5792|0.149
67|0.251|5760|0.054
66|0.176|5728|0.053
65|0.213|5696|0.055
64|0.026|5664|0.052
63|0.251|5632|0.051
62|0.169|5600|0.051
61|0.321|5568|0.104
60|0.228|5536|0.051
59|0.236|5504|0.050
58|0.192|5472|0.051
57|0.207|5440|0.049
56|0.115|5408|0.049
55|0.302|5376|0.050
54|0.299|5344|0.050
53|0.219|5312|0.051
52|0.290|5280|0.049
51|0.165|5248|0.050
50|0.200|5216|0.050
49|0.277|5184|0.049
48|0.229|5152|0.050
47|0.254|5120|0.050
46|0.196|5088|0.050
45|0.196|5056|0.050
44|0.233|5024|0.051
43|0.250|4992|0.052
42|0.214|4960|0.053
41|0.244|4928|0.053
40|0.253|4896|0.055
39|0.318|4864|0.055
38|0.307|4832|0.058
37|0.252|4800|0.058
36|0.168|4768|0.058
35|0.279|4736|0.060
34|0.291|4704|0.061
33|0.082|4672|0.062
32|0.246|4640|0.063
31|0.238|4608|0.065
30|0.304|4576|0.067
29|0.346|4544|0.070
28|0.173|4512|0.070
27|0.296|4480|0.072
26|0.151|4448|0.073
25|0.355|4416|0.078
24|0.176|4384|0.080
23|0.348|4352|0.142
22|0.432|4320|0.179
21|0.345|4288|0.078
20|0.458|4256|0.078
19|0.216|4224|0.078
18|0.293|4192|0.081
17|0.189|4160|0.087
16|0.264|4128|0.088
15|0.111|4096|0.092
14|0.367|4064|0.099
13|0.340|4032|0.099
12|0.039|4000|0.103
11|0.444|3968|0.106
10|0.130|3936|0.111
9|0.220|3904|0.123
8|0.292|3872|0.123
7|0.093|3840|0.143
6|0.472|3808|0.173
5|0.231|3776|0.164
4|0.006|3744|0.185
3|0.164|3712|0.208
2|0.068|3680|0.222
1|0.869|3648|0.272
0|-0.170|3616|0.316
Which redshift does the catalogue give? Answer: 1.418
